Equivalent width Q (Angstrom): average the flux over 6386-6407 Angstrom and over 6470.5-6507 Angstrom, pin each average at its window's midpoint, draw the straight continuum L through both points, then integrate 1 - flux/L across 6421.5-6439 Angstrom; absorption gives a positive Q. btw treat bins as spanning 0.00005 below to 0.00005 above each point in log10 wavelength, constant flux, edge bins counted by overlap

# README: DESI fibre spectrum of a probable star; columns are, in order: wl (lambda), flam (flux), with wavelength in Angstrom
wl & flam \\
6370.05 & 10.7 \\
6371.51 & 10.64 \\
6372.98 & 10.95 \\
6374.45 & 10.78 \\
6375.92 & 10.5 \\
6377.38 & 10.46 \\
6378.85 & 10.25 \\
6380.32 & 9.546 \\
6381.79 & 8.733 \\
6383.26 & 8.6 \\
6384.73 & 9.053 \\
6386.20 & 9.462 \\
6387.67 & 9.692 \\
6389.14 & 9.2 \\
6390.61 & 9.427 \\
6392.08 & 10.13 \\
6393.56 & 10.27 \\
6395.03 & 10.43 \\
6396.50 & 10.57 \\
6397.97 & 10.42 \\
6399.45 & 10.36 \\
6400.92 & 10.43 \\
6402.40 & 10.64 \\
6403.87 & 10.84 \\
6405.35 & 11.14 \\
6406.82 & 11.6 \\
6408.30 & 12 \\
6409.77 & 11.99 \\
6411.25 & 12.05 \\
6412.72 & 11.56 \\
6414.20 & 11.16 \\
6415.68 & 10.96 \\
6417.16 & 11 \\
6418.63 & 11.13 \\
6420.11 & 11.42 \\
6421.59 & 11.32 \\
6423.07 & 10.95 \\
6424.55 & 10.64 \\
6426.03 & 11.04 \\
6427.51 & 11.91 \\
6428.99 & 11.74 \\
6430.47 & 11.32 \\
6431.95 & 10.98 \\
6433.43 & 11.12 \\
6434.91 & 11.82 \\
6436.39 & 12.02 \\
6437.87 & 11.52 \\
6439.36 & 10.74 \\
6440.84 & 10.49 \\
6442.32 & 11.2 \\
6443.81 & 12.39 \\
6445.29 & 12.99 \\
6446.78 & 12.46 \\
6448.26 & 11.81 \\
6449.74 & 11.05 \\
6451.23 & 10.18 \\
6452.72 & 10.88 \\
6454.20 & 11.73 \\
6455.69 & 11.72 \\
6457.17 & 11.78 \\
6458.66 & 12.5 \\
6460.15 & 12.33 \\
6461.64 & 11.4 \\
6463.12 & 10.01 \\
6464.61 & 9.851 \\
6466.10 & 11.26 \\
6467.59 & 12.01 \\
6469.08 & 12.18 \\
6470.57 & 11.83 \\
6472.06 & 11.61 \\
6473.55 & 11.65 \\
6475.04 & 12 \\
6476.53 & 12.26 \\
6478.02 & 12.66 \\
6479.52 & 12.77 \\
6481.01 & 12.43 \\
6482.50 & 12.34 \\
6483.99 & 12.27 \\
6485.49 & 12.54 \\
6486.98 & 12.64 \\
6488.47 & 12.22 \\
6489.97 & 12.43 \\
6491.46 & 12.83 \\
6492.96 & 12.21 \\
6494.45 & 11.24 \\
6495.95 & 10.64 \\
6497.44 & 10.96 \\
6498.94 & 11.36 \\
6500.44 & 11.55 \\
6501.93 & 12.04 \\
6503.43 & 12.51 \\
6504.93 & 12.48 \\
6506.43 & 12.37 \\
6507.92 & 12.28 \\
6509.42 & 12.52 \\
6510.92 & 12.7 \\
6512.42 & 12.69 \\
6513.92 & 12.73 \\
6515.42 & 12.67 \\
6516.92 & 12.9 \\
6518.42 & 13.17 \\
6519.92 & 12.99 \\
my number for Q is -0.6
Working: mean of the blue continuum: 10.3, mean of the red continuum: 12.1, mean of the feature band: 11.4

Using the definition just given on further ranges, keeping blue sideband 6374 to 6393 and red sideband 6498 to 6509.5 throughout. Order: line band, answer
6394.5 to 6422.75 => -2.6 Angstrom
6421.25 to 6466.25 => -2.1 Angstrom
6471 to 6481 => -0.5 Angstrom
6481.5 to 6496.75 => -0.4 Angstrom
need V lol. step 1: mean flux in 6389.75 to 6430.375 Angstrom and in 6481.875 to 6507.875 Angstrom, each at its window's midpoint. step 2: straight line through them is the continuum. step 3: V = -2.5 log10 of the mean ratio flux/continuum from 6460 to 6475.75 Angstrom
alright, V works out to 0.026 mag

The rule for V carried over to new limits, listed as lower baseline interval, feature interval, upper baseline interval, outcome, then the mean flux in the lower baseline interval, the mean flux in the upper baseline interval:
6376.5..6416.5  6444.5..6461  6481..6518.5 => -0.03 mag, 10.4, 12.2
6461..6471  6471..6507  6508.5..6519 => -0.01 mag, 11.2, 12.8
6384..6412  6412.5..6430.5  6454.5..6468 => -0.04 mag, 10.5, 11.4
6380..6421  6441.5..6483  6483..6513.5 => -0.02 mag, 10.5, 12.1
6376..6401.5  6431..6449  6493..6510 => -0.09 mag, 9.84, 11.8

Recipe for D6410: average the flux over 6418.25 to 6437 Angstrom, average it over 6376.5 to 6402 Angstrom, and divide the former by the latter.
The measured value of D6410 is 1.2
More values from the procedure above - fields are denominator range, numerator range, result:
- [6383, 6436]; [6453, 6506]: 1.10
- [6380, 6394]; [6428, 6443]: 1.20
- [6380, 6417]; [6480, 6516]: 1.17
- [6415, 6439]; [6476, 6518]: 1.09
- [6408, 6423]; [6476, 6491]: 1.09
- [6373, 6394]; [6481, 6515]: 1.25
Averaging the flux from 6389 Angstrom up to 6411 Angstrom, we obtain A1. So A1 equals 10.7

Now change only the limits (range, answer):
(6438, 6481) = 11.6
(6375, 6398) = 9.79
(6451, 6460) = 11.6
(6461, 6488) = 11.9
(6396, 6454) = 11.3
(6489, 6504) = 11.8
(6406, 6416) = 11.6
